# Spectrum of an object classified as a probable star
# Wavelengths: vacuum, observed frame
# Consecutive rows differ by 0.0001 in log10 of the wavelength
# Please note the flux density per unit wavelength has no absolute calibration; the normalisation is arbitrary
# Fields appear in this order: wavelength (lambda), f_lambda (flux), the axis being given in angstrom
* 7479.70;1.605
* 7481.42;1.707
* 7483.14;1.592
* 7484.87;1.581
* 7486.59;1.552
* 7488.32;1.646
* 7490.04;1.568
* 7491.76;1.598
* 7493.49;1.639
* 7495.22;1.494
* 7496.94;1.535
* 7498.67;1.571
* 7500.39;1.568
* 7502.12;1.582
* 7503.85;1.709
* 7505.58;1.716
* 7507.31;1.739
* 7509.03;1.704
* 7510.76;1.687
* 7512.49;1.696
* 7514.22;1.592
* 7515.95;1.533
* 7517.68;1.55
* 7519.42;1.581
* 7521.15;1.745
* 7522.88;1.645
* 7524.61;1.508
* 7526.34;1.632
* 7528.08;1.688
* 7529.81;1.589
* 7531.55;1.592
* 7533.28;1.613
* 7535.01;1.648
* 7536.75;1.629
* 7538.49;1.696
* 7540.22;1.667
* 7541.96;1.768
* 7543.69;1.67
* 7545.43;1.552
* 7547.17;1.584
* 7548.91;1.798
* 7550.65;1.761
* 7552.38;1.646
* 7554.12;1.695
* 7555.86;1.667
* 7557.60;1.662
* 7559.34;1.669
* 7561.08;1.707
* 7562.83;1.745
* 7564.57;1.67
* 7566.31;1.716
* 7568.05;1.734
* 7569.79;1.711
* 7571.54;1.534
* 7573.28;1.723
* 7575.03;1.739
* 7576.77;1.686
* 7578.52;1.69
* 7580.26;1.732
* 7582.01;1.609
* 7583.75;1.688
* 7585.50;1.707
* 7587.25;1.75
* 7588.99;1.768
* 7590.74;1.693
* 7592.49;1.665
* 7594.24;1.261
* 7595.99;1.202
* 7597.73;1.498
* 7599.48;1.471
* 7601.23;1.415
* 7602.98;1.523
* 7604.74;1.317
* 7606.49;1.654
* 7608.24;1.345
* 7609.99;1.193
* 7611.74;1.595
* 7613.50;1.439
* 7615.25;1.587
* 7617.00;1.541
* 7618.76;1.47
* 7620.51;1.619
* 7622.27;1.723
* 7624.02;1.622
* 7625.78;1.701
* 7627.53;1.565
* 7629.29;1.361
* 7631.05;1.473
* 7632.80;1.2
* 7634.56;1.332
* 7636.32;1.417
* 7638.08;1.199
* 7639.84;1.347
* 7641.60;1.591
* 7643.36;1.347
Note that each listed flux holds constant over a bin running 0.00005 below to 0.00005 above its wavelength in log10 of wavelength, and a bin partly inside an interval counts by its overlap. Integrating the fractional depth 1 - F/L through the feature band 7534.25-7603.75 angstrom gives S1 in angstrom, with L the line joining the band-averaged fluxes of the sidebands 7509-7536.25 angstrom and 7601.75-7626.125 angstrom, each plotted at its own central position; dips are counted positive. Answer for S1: -3.28 angstrom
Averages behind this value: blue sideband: 1.62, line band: 1.64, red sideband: 1.52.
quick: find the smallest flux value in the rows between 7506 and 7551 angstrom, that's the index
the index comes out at 1.508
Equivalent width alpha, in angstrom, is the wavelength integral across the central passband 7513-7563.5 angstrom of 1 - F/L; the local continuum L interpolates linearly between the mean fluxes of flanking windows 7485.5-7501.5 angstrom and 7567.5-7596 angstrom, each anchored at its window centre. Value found -1.1 angstrom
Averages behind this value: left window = 1.58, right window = 1.65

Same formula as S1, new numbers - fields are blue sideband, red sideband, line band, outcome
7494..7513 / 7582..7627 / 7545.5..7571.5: -1.7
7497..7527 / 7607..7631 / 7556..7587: -2.4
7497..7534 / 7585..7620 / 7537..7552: -0.9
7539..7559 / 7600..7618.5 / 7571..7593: -1.9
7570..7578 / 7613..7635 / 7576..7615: 1.6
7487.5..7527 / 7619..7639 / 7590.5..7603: 0.5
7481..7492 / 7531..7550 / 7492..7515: -0.2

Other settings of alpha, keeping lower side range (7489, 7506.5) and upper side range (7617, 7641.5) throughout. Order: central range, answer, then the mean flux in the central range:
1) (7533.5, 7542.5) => -0.7 angstrom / 1.67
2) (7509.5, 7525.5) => -0.4 angstrom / 1.62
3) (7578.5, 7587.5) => -1.1 angstrom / 1.69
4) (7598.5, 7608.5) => 0.2 angstrom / 1.46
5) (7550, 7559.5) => -0.9 angstrom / 1.68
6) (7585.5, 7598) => -0.5 angstrom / 1.56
